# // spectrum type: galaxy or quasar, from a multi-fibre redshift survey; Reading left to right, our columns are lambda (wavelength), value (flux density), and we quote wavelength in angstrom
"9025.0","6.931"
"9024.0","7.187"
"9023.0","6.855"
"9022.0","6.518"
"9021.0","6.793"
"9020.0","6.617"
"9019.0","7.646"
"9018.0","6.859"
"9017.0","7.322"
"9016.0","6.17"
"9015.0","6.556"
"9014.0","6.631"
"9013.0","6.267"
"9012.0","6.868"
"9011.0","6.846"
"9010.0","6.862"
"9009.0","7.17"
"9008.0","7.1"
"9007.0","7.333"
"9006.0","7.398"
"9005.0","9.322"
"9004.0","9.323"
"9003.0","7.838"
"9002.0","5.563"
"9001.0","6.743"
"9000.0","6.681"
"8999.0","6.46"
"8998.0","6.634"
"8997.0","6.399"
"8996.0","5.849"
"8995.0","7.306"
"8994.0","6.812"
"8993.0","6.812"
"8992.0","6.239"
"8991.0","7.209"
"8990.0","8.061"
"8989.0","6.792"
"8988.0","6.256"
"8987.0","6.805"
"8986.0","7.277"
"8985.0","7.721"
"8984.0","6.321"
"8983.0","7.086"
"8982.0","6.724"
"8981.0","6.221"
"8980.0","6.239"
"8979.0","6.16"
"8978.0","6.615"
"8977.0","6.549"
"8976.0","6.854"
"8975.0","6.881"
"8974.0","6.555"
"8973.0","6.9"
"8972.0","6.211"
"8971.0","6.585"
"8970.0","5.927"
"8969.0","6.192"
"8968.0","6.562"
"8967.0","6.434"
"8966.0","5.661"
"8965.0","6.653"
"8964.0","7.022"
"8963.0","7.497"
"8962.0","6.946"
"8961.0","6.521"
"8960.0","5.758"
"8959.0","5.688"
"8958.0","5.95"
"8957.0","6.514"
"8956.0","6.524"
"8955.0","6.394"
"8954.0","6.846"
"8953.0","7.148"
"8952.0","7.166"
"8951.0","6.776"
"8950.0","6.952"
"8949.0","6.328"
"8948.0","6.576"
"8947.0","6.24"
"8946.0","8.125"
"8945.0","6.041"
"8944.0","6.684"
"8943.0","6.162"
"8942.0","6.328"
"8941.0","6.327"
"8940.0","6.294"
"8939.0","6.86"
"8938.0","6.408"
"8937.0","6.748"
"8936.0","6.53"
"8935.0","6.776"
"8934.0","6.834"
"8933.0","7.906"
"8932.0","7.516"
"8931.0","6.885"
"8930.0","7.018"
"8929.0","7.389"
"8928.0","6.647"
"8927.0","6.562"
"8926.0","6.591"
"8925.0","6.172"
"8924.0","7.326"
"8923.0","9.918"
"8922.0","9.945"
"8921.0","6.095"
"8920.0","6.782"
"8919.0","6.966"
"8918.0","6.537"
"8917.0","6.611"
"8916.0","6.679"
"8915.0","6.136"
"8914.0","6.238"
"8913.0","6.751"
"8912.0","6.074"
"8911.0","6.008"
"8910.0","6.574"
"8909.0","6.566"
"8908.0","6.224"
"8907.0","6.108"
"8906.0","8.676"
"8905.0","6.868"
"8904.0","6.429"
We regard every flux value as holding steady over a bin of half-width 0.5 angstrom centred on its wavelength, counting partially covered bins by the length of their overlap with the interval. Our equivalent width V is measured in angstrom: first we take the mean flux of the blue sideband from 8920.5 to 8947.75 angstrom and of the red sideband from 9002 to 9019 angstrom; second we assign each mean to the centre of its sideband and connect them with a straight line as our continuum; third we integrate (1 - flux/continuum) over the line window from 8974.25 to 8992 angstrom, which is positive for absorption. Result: 0.8 angstrom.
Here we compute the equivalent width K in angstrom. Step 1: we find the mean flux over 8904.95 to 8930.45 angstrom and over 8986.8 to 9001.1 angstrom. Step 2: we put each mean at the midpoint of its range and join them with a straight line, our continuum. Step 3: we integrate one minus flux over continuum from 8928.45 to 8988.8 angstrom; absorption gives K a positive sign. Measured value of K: 1.4 angstrom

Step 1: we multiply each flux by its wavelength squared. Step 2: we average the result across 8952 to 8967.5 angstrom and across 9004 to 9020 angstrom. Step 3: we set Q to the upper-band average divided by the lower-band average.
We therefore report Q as 1.11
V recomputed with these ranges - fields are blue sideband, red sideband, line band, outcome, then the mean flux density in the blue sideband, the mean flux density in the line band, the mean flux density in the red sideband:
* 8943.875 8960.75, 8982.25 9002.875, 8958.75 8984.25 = 0.6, 6.57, 6.5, 6.77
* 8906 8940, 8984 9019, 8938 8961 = 1.3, 6.88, 6.53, 6.98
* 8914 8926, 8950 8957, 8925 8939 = 0.3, 7.13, 6.88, 6.8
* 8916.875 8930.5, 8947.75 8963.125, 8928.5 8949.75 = 0.4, 7.2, 6.76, 6.58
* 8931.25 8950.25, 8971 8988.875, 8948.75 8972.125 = 0.6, 6.72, 6.52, 6.67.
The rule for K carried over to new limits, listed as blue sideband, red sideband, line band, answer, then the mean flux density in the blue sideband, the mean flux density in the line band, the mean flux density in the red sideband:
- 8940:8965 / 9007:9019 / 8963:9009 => -0.5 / 6.6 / 6.82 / 6.85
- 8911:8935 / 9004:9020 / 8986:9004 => 0.8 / 7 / 6.82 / 7.14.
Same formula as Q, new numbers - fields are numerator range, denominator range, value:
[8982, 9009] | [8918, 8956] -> 1.03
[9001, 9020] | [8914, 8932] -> 1.03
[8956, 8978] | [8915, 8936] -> 0.92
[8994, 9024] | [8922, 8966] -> 1.04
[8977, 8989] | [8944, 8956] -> 0.99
